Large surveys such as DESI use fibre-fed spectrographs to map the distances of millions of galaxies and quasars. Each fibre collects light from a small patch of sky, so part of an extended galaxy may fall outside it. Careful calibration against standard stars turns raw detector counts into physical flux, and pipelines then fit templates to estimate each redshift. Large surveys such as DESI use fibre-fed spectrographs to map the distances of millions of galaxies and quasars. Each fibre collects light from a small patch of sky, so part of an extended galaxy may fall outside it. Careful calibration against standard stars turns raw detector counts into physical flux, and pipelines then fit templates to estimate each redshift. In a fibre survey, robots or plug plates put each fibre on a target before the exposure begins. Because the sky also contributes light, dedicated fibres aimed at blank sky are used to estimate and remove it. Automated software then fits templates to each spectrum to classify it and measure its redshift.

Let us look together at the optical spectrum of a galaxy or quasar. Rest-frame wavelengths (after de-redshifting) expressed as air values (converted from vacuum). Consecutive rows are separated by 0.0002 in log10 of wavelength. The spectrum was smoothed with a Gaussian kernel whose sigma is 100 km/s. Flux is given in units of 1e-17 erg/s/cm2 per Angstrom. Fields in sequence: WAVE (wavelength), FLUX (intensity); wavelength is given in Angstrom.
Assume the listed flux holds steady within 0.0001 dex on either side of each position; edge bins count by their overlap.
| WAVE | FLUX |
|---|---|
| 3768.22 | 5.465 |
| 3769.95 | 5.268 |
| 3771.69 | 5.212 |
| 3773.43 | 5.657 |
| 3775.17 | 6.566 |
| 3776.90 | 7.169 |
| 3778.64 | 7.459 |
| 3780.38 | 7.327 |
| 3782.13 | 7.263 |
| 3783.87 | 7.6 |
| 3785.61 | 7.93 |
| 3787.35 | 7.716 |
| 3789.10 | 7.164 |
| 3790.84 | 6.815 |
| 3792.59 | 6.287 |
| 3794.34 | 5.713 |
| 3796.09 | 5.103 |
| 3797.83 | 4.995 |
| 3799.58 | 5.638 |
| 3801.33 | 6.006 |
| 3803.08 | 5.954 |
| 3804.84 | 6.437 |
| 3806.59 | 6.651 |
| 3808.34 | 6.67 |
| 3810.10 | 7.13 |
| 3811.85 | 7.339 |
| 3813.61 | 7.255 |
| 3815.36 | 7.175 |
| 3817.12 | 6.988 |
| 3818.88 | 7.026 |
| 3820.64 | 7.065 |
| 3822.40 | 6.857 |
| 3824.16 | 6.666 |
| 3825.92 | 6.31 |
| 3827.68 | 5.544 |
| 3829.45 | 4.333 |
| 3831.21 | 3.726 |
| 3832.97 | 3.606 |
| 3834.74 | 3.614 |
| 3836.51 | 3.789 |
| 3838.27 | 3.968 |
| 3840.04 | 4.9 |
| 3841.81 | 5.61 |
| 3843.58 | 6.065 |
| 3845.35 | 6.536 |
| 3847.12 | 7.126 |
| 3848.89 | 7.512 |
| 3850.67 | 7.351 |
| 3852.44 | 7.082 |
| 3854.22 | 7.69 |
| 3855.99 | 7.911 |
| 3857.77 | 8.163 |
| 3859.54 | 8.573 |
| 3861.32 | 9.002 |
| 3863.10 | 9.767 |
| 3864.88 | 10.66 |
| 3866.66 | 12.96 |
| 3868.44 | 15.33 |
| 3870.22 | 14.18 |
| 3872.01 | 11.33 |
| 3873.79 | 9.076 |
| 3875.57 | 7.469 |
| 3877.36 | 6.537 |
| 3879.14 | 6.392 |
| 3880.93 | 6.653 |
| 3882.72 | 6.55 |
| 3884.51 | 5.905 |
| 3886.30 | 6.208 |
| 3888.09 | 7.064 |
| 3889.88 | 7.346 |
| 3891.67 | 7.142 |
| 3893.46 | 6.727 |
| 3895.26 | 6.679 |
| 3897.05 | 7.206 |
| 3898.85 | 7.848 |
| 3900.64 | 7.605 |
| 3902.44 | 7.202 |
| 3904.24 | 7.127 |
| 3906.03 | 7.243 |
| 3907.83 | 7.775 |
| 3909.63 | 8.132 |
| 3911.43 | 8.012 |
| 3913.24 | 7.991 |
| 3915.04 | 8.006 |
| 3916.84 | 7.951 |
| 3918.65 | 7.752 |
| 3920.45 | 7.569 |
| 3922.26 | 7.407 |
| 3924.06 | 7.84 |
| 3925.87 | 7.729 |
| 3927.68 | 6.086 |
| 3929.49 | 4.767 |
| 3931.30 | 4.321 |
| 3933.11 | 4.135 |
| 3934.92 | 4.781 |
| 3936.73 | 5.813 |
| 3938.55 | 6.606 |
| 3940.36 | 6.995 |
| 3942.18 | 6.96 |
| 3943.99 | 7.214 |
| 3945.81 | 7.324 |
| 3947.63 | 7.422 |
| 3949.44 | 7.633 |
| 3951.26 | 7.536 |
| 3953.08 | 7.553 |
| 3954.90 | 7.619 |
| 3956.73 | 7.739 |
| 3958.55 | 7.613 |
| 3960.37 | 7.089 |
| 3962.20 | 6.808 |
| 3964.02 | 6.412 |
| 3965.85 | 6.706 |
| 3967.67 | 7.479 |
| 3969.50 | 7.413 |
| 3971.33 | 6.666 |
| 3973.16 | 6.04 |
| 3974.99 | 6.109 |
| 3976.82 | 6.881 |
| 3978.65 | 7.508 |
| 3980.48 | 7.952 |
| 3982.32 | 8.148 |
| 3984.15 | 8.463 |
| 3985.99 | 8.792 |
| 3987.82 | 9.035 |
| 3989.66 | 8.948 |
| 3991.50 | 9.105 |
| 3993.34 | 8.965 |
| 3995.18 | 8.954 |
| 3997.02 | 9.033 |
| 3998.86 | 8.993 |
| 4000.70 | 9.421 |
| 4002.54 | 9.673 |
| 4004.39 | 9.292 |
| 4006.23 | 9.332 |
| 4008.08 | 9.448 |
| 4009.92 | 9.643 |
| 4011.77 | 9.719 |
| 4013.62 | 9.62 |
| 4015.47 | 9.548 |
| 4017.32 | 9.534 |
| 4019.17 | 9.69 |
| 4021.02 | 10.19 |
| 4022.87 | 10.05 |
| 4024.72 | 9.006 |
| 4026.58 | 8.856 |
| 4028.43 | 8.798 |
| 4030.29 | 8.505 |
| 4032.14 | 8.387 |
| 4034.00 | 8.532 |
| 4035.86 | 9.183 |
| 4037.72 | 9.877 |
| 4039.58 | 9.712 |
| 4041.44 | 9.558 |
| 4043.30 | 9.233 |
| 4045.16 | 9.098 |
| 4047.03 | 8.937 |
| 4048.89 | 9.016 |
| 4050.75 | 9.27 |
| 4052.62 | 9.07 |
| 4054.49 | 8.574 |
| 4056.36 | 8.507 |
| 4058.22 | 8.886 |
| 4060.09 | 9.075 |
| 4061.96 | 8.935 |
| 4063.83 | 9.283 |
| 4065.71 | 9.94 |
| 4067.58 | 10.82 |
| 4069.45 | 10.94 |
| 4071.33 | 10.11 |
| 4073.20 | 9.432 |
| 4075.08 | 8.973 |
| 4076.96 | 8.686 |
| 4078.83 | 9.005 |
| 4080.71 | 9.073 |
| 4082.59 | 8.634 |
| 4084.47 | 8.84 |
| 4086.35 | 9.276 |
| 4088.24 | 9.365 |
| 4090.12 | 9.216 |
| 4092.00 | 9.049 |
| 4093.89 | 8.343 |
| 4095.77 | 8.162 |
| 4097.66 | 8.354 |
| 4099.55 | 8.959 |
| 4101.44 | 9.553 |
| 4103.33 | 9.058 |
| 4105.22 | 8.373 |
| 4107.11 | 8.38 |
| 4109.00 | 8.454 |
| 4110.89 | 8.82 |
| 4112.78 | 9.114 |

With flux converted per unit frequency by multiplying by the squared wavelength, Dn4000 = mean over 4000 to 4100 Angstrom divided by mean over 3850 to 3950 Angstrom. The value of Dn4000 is 1.3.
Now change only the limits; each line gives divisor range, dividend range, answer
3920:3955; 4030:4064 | 1.44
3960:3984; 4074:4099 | 1.33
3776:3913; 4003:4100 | 1.43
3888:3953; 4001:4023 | 1.43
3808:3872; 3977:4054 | 1.35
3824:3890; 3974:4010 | 1.26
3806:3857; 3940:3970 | 1.25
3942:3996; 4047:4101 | 1.26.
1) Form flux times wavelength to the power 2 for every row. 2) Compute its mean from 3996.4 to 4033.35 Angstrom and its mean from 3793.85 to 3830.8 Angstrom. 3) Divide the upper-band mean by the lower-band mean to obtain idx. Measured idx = 1.6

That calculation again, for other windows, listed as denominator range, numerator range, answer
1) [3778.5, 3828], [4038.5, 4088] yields 1.58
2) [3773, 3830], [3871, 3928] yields 1.18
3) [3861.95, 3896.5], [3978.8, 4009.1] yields 1.10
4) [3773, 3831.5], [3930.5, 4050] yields 1.38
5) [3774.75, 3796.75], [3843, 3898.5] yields 1.23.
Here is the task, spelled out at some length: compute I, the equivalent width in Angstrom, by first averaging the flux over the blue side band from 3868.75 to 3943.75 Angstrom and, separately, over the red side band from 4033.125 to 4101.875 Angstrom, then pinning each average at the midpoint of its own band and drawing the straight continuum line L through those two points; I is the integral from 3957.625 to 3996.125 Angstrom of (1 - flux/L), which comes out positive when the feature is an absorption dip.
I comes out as 2.1 Angstrom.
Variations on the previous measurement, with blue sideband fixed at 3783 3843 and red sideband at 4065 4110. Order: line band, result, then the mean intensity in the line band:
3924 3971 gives 5.13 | 6.73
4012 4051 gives -3.61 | 9.28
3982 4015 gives -4.24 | 9.17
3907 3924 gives -1.54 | 7.84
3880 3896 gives 0.44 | 6.69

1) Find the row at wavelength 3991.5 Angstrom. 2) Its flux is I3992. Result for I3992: 9.105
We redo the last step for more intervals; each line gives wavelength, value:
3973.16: 6.04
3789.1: 7.164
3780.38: 7.327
